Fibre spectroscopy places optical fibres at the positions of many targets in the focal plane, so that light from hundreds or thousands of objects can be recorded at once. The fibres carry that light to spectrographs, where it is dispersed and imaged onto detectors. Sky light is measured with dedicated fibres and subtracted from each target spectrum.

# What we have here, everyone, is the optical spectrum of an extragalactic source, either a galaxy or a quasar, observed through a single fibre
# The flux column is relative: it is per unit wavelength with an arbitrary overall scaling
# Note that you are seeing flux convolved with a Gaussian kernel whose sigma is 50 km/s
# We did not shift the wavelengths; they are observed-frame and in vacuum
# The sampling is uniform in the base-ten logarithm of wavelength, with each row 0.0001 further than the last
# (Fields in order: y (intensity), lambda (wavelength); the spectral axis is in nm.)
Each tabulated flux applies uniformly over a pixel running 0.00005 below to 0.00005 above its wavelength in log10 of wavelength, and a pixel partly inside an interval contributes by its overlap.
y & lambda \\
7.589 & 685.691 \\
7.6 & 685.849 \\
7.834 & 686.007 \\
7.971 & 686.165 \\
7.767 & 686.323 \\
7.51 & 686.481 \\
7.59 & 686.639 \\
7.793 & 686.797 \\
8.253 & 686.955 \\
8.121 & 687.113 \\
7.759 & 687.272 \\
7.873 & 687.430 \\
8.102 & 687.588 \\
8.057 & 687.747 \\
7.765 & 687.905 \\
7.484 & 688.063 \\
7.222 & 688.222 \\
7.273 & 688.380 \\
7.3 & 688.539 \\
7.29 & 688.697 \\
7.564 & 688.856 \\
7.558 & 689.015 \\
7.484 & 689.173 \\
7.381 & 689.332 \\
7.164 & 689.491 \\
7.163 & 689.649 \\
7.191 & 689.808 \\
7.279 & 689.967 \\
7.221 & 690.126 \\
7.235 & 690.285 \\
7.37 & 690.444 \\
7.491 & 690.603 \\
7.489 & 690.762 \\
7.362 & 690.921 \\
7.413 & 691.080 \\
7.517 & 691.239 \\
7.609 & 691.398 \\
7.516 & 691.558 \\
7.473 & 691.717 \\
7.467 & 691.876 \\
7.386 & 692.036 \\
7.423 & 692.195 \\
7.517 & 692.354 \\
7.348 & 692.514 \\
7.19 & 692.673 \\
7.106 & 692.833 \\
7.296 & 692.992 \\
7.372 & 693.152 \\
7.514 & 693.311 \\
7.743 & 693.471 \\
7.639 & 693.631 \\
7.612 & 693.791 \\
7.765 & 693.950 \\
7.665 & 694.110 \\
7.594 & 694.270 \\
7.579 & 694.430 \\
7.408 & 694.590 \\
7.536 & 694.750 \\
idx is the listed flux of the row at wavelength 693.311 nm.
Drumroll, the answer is 7.514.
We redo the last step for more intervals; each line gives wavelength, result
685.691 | 7.589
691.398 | 7.609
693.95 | 7.765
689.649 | 7.163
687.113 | 8.121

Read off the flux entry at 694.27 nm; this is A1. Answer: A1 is 7.594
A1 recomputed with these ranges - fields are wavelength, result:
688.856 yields 7.564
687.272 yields 7.759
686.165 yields 7.971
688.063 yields 7.484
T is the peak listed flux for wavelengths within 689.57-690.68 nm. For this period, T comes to 7.491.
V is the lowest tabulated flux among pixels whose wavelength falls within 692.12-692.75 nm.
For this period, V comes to 7.19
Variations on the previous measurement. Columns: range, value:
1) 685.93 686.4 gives 7.767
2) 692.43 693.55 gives 7.106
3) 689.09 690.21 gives 7.163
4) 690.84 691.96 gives 7.362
